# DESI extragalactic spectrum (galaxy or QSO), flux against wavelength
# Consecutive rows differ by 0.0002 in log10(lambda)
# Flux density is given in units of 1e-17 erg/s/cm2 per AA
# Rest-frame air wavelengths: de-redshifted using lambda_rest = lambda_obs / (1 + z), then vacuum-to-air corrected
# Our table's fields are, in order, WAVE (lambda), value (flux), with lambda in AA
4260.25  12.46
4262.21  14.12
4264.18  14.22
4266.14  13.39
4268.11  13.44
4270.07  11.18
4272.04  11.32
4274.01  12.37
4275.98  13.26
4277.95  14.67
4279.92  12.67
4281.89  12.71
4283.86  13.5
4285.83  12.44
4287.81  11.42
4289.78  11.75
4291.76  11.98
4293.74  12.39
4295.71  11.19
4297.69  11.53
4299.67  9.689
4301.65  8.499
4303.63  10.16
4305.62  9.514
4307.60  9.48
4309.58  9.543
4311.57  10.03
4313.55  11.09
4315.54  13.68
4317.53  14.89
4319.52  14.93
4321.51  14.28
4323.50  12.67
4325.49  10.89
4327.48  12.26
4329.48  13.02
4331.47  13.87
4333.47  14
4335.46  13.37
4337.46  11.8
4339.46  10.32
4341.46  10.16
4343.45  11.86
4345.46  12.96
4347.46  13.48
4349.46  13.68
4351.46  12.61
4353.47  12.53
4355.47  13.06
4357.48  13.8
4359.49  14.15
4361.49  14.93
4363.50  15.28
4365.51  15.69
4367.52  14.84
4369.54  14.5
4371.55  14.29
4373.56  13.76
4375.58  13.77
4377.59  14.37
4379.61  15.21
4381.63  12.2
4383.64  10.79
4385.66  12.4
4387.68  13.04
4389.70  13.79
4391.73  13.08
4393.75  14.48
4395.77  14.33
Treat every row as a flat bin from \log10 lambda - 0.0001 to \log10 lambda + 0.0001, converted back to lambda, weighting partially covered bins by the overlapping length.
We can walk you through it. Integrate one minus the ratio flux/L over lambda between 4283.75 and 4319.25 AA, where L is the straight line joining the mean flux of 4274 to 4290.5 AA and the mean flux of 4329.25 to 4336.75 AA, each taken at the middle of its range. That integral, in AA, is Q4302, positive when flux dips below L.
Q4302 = 4.9 AA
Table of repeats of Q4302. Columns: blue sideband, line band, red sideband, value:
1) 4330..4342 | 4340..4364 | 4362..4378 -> 0.6 AA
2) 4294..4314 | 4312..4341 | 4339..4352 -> -4.1 AA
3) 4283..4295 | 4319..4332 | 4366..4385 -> -0.2 AA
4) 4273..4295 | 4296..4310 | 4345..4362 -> 3.3 AA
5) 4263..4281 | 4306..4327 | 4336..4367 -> 1.6 AA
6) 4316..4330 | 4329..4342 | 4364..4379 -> 1.1 AA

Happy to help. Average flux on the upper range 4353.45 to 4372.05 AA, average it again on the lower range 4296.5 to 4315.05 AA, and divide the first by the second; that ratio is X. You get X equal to 1.4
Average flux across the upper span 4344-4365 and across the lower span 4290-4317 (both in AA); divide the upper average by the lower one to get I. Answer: 1.3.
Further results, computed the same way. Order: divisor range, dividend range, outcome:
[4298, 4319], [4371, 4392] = 1.24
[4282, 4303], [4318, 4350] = 1.11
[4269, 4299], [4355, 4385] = 1.14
